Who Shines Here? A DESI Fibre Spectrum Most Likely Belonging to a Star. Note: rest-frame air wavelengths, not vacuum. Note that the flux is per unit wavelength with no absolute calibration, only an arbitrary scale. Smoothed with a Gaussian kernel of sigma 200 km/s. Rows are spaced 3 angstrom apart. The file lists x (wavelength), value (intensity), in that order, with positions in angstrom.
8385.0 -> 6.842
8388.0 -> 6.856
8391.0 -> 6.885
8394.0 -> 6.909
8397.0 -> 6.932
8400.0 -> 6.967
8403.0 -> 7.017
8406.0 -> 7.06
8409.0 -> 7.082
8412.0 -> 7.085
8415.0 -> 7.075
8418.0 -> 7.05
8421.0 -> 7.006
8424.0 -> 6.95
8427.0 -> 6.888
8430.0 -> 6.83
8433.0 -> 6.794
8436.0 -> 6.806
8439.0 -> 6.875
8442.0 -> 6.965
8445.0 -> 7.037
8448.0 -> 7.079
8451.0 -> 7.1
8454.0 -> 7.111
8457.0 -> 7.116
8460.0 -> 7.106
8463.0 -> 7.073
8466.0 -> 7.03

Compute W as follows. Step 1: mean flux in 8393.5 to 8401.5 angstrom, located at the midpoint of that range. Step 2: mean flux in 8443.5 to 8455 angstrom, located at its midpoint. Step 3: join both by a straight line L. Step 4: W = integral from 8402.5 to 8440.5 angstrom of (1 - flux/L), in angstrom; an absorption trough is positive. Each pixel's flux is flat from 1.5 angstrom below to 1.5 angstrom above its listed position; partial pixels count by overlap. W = 0.23 angstrom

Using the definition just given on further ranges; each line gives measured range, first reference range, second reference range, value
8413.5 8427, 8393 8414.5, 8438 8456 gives 0.03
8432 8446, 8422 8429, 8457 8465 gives 0.18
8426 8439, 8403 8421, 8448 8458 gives 0.46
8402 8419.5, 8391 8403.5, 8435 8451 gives -0.28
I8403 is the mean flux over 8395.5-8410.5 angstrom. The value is 7.01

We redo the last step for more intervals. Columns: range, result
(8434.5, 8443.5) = 6.88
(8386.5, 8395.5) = 6.88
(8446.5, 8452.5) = 7.09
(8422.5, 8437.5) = 6.85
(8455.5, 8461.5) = 7.11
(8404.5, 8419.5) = 7.07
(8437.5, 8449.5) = 6.99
